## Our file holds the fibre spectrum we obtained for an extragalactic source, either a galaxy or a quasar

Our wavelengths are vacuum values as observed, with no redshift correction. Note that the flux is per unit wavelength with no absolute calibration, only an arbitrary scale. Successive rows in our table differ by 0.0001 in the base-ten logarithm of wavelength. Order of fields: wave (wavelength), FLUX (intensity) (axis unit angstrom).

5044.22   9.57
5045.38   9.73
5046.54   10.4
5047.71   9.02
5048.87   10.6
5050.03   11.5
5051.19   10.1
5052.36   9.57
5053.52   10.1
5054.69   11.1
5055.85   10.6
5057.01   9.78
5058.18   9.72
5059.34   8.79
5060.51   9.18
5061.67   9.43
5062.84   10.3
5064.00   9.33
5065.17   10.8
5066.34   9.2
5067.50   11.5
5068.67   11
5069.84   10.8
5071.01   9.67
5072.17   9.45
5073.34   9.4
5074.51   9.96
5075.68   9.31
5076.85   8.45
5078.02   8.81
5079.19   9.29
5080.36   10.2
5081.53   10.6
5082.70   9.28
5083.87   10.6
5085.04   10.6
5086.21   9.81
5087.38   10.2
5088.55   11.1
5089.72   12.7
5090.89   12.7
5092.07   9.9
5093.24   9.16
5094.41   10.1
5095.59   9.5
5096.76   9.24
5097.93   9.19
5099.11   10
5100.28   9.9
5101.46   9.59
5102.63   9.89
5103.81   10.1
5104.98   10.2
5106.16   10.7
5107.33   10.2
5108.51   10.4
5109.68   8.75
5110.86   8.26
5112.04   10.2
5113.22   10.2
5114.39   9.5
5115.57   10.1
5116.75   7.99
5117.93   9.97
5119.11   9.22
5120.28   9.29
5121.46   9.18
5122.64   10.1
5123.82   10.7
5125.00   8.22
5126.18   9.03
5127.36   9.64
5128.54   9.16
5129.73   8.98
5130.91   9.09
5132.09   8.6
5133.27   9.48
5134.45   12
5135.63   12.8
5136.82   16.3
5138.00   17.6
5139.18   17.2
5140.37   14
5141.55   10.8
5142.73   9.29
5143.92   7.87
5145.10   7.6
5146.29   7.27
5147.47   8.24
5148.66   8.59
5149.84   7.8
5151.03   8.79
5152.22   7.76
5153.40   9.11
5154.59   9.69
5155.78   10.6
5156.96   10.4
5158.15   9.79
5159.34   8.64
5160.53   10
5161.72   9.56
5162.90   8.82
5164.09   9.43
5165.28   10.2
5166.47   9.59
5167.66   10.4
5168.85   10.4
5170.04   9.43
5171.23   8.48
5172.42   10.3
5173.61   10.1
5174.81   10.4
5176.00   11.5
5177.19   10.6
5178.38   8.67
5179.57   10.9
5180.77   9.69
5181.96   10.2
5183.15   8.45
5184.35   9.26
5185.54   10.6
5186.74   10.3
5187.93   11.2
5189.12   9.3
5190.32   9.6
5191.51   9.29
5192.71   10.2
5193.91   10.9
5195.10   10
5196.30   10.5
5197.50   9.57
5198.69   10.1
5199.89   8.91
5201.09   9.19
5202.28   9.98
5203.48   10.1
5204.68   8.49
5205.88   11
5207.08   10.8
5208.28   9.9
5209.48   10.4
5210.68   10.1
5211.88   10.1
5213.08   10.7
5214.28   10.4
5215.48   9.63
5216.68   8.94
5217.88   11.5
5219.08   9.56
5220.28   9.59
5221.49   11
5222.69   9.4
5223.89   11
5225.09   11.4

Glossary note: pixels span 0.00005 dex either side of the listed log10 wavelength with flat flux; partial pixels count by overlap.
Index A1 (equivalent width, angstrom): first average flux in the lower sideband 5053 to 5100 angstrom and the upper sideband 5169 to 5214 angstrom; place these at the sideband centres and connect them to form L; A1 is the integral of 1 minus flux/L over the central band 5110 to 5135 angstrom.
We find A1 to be 1.4 angstrom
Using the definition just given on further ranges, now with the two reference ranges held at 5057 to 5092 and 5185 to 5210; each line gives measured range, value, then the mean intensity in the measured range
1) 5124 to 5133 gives 0.9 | 9.05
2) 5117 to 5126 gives 0.5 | 9.45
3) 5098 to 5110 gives 0.1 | 9.97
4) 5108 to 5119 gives 0.6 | 9.47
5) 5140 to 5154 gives 1.7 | 8.85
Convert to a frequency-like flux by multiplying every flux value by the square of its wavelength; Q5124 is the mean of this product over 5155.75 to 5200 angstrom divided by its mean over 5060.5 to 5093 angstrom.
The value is 1.02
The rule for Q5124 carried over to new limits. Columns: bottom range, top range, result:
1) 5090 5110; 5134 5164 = 1.06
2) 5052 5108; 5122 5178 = 1.03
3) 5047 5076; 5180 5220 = 1.05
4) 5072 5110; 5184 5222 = 1.05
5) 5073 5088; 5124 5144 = 1.18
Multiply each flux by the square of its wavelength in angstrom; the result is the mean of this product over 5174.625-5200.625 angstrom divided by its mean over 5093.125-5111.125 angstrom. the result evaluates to 1.1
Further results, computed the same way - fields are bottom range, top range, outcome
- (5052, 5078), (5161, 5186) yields 1.04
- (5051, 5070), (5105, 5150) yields 1.04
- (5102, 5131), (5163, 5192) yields 1.06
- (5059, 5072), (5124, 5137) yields 1.04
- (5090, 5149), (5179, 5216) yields 1.02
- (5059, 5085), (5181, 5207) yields 1.06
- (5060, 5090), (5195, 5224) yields 1.05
